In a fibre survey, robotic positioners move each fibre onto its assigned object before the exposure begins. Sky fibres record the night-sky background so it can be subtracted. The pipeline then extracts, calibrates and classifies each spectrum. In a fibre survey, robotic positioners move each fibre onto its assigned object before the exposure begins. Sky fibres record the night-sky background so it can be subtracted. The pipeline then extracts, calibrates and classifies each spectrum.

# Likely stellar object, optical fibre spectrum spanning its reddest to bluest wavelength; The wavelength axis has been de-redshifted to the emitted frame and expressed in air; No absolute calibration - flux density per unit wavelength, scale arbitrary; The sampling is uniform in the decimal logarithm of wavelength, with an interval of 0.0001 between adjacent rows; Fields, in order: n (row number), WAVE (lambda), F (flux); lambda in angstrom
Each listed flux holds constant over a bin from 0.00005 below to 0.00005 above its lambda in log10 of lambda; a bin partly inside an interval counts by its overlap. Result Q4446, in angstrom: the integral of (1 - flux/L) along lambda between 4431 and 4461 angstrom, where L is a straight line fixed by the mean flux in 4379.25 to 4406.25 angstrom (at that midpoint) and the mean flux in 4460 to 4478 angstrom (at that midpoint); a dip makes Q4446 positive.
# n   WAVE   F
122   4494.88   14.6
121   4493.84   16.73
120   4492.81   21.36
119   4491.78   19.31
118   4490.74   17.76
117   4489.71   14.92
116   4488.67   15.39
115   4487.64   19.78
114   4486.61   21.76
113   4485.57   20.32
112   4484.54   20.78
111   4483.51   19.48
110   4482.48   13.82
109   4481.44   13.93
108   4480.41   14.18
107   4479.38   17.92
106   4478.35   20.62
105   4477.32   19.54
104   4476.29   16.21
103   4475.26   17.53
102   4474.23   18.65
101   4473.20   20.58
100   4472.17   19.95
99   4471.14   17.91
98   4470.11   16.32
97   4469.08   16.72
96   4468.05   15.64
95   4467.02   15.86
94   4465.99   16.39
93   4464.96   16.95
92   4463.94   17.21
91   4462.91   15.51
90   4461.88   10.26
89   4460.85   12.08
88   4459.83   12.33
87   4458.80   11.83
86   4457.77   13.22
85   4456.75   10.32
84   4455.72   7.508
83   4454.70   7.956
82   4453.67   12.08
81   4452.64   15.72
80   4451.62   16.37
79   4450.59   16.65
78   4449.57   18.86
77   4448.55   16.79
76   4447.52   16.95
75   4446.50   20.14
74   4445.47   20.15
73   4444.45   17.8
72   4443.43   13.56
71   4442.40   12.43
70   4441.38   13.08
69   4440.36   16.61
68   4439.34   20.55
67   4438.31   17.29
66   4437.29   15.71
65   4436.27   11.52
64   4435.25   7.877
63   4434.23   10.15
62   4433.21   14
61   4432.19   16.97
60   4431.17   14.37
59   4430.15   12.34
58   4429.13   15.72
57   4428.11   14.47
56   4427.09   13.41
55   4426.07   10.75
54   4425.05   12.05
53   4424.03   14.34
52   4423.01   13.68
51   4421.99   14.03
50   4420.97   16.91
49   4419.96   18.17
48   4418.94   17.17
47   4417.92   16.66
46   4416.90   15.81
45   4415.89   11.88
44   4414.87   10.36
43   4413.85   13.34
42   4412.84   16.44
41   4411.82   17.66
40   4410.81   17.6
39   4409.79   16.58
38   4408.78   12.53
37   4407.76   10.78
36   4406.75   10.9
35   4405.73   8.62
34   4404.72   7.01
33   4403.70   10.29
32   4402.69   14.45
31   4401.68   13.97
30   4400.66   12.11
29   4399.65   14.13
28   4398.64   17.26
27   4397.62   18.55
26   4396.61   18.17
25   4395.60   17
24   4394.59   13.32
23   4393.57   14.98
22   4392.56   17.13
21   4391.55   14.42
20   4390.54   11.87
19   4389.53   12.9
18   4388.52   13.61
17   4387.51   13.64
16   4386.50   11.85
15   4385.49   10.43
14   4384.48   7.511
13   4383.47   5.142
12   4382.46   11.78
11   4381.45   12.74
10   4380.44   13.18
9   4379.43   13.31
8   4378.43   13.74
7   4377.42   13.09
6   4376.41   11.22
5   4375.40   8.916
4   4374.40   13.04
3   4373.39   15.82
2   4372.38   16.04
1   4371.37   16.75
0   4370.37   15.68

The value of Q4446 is 2.1 angstrom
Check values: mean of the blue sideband 12.9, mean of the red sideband 16.6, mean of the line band 14.4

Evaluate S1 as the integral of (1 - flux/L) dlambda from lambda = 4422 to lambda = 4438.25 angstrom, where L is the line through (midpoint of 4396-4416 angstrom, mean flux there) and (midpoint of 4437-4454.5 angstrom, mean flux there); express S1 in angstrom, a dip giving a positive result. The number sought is 2.1 angstrom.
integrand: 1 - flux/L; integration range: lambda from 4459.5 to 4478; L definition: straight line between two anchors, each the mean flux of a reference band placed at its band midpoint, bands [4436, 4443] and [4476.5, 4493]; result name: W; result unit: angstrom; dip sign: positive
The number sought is 0.7 angstrom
